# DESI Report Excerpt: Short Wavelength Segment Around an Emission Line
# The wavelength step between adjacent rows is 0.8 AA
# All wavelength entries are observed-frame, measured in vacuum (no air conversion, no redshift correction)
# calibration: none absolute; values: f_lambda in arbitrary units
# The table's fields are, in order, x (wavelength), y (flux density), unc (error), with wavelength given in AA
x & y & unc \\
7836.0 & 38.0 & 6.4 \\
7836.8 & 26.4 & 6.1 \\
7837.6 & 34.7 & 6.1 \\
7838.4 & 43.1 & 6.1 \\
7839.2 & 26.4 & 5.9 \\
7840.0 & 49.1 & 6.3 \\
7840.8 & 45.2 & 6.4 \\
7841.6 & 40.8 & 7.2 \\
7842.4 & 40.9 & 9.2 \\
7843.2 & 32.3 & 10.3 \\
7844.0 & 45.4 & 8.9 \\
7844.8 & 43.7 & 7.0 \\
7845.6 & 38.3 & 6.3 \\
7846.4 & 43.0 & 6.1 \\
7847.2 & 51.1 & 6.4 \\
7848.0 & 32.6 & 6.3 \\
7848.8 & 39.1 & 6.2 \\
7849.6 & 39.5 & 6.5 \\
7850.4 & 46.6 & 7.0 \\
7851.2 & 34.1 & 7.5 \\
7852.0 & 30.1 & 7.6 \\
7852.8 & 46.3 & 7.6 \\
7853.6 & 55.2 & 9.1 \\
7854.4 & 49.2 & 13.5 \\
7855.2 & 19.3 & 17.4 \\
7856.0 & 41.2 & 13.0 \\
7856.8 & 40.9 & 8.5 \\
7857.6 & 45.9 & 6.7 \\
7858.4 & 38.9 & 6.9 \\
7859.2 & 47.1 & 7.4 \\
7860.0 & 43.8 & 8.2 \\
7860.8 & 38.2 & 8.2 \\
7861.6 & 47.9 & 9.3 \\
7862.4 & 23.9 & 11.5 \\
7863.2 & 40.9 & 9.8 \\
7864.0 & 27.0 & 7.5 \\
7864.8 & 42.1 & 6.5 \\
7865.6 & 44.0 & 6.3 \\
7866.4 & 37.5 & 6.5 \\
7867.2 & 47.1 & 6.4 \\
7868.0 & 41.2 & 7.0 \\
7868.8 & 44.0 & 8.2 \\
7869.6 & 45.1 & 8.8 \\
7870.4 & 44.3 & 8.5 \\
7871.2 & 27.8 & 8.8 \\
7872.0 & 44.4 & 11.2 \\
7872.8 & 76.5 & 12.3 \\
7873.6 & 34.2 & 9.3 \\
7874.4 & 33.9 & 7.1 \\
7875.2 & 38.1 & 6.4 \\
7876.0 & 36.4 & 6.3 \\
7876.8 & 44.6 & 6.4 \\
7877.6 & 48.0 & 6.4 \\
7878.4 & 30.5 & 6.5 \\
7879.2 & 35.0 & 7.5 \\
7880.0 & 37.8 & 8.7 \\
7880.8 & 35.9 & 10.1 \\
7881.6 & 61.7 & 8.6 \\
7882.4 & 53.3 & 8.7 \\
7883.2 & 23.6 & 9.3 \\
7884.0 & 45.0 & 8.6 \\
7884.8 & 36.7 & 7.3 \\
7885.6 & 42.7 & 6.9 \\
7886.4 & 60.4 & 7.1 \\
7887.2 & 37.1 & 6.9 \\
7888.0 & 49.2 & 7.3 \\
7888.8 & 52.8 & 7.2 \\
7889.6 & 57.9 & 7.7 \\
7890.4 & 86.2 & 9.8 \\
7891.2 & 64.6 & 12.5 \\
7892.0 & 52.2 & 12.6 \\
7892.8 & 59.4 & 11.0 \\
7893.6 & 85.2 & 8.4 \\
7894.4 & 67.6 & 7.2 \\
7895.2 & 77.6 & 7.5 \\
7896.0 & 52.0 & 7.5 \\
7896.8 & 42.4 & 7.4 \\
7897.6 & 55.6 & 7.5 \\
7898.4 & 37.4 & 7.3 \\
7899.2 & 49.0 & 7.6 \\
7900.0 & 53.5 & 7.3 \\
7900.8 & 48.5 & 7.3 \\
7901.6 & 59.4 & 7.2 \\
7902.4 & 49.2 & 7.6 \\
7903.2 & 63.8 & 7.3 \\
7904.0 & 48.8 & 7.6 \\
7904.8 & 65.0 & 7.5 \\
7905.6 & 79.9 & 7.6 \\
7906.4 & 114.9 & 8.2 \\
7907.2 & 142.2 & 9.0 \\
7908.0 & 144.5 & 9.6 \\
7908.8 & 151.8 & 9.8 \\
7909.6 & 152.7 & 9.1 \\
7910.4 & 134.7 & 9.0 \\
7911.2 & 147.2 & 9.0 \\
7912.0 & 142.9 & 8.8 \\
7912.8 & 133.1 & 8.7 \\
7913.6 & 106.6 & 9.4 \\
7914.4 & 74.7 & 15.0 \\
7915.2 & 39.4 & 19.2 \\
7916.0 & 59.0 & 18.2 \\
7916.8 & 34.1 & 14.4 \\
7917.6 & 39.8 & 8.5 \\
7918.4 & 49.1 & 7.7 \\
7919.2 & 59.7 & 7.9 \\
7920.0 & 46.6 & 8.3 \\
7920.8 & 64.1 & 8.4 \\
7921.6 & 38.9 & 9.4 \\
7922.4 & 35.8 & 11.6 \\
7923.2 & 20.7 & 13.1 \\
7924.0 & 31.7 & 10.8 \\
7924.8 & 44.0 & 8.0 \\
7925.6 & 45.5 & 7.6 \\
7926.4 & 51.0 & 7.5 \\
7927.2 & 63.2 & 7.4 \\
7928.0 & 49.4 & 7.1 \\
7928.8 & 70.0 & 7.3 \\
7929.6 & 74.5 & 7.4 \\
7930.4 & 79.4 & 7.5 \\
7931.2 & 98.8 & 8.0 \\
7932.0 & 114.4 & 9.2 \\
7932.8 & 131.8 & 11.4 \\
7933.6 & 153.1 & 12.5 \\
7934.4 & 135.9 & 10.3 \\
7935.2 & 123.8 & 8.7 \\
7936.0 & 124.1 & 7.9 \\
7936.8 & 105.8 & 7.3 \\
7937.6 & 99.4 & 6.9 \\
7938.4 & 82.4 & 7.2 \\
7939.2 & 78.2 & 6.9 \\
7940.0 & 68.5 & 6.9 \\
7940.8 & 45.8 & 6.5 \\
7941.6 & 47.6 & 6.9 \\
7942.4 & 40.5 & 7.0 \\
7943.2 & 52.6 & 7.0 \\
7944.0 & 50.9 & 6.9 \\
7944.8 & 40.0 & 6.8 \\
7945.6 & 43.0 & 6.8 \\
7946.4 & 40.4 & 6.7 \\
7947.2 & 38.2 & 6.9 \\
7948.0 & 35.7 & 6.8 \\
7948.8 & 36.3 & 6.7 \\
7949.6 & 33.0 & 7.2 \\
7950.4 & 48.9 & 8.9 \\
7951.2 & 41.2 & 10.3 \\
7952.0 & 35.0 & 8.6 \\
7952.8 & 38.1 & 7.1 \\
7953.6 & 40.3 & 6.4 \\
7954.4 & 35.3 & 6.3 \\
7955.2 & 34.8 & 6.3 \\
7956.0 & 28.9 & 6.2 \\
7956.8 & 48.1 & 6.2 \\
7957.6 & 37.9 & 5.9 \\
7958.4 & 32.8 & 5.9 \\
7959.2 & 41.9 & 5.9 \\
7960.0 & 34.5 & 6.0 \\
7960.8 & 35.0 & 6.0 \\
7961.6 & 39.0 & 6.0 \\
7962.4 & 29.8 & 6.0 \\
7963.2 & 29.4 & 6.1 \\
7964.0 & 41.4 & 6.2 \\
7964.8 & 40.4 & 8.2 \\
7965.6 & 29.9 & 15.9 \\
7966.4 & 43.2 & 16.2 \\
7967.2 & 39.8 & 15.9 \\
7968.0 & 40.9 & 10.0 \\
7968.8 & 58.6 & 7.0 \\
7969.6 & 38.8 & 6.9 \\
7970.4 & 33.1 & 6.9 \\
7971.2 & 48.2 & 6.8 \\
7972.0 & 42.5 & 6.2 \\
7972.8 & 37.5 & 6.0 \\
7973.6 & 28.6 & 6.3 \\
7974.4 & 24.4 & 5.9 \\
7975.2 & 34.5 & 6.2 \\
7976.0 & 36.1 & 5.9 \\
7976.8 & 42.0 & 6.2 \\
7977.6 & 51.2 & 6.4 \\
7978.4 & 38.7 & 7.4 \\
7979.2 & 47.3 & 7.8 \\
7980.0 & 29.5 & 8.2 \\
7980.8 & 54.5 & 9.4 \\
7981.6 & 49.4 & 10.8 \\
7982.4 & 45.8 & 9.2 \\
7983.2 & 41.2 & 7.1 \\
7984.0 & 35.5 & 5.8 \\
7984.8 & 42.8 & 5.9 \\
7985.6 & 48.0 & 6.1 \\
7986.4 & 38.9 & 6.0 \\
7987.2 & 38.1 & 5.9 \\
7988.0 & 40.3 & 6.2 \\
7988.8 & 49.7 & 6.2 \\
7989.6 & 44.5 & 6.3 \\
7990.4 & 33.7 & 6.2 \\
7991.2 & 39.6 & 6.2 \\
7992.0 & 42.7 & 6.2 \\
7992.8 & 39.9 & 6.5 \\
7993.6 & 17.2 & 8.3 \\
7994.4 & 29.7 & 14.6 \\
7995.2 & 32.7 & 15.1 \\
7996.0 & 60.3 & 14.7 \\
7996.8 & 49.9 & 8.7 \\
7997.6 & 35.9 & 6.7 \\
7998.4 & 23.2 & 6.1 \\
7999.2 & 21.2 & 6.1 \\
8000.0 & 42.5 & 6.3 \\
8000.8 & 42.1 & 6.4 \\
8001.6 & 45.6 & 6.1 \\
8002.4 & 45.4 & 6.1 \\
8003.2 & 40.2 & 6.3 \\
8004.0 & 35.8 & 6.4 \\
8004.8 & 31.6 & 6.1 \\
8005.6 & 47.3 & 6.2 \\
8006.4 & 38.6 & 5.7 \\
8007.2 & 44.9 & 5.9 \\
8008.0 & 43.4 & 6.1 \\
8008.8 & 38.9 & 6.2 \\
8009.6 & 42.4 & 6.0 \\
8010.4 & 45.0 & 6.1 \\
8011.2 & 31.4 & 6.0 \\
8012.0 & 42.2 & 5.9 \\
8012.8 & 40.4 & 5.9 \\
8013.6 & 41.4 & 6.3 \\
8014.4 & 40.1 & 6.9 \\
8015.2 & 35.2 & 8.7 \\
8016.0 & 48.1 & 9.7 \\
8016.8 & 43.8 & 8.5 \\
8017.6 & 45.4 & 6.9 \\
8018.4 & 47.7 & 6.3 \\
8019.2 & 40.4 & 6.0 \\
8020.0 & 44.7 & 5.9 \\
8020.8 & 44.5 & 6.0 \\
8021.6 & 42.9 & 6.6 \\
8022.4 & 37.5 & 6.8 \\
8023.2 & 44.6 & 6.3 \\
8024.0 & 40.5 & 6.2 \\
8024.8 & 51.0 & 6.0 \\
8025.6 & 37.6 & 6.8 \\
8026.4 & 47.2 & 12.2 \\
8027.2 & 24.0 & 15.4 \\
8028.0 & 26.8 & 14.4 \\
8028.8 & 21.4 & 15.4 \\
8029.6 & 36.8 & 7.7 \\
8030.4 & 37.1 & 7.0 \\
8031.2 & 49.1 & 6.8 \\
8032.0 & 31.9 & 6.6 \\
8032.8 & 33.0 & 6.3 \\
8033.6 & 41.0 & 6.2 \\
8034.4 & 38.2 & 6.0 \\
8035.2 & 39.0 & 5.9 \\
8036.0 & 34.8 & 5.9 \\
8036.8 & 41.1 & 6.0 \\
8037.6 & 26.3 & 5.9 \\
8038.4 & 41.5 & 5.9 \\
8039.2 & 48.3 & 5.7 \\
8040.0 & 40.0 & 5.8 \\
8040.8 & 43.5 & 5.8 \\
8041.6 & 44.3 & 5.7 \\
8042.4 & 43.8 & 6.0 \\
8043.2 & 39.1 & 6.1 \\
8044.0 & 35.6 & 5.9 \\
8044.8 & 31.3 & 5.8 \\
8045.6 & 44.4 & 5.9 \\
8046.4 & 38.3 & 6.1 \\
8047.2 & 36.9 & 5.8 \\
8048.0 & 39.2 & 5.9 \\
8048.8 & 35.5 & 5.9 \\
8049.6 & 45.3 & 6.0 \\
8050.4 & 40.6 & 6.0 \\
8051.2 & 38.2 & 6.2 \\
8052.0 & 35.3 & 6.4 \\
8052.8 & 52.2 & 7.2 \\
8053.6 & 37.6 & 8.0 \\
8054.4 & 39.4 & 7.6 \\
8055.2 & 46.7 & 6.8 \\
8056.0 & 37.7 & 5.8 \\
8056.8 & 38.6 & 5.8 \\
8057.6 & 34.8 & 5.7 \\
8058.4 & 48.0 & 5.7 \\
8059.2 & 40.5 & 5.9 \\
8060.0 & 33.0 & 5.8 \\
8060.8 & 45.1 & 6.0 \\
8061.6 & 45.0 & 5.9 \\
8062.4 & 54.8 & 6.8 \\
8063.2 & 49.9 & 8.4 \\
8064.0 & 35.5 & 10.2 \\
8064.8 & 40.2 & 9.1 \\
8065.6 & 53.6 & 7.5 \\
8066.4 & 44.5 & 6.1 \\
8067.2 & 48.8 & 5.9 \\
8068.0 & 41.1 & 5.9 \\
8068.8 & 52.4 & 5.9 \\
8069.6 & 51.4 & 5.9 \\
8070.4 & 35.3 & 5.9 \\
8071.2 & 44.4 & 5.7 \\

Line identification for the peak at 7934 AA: [N II] 6583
